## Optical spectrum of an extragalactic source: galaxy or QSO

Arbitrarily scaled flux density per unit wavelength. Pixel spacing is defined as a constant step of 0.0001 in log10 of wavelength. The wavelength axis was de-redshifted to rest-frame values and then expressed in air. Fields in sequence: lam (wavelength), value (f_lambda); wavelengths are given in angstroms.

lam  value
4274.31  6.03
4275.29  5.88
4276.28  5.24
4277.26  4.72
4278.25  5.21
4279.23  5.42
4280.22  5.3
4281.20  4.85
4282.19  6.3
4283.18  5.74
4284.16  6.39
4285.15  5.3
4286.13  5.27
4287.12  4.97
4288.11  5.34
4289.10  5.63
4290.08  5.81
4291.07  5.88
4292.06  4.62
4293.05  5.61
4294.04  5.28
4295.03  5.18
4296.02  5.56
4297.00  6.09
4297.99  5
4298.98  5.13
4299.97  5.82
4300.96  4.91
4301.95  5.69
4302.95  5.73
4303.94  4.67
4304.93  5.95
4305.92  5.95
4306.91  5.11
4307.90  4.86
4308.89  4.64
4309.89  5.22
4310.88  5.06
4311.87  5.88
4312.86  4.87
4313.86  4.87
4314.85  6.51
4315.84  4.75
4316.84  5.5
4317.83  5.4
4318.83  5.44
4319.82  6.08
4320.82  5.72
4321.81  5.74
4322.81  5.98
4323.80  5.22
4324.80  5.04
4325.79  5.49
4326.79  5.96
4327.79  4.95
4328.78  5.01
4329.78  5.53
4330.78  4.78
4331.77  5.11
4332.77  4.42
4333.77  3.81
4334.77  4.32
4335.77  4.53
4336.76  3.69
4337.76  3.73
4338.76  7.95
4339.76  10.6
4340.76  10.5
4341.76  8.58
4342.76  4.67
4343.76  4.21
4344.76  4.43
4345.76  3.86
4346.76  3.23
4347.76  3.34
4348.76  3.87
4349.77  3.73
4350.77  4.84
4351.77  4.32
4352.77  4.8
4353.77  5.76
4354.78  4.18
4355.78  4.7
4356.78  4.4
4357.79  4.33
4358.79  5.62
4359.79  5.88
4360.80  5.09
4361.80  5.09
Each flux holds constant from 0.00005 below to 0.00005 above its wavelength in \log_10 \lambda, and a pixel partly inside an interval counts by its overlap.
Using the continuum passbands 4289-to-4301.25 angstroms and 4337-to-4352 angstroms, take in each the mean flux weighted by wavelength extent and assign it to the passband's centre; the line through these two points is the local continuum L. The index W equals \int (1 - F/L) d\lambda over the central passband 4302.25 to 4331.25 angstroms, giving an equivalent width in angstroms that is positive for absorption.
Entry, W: 0.3 angstroms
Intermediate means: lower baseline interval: 5.43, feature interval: 5.38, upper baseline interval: 5.44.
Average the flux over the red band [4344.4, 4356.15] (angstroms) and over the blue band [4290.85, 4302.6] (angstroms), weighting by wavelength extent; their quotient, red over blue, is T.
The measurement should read 0.79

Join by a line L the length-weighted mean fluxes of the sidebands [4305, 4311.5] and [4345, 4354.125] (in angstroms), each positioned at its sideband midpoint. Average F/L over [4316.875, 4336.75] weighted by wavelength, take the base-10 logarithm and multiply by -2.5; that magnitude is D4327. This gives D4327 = -0.09 mag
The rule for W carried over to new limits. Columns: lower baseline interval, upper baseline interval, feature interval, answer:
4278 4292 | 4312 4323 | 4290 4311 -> 0.6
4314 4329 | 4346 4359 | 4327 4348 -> -1.8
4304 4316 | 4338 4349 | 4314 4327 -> -0.2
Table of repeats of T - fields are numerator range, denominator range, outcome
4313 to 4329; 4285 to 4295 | 1.02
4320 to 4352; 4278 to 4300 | 0.96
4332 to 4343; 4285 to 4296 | 1.13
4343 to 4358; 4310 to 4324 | 0.78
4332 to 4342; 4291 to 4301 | 1.14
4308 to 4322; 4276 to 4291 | 0.99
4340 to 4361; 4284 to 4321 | 0.93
